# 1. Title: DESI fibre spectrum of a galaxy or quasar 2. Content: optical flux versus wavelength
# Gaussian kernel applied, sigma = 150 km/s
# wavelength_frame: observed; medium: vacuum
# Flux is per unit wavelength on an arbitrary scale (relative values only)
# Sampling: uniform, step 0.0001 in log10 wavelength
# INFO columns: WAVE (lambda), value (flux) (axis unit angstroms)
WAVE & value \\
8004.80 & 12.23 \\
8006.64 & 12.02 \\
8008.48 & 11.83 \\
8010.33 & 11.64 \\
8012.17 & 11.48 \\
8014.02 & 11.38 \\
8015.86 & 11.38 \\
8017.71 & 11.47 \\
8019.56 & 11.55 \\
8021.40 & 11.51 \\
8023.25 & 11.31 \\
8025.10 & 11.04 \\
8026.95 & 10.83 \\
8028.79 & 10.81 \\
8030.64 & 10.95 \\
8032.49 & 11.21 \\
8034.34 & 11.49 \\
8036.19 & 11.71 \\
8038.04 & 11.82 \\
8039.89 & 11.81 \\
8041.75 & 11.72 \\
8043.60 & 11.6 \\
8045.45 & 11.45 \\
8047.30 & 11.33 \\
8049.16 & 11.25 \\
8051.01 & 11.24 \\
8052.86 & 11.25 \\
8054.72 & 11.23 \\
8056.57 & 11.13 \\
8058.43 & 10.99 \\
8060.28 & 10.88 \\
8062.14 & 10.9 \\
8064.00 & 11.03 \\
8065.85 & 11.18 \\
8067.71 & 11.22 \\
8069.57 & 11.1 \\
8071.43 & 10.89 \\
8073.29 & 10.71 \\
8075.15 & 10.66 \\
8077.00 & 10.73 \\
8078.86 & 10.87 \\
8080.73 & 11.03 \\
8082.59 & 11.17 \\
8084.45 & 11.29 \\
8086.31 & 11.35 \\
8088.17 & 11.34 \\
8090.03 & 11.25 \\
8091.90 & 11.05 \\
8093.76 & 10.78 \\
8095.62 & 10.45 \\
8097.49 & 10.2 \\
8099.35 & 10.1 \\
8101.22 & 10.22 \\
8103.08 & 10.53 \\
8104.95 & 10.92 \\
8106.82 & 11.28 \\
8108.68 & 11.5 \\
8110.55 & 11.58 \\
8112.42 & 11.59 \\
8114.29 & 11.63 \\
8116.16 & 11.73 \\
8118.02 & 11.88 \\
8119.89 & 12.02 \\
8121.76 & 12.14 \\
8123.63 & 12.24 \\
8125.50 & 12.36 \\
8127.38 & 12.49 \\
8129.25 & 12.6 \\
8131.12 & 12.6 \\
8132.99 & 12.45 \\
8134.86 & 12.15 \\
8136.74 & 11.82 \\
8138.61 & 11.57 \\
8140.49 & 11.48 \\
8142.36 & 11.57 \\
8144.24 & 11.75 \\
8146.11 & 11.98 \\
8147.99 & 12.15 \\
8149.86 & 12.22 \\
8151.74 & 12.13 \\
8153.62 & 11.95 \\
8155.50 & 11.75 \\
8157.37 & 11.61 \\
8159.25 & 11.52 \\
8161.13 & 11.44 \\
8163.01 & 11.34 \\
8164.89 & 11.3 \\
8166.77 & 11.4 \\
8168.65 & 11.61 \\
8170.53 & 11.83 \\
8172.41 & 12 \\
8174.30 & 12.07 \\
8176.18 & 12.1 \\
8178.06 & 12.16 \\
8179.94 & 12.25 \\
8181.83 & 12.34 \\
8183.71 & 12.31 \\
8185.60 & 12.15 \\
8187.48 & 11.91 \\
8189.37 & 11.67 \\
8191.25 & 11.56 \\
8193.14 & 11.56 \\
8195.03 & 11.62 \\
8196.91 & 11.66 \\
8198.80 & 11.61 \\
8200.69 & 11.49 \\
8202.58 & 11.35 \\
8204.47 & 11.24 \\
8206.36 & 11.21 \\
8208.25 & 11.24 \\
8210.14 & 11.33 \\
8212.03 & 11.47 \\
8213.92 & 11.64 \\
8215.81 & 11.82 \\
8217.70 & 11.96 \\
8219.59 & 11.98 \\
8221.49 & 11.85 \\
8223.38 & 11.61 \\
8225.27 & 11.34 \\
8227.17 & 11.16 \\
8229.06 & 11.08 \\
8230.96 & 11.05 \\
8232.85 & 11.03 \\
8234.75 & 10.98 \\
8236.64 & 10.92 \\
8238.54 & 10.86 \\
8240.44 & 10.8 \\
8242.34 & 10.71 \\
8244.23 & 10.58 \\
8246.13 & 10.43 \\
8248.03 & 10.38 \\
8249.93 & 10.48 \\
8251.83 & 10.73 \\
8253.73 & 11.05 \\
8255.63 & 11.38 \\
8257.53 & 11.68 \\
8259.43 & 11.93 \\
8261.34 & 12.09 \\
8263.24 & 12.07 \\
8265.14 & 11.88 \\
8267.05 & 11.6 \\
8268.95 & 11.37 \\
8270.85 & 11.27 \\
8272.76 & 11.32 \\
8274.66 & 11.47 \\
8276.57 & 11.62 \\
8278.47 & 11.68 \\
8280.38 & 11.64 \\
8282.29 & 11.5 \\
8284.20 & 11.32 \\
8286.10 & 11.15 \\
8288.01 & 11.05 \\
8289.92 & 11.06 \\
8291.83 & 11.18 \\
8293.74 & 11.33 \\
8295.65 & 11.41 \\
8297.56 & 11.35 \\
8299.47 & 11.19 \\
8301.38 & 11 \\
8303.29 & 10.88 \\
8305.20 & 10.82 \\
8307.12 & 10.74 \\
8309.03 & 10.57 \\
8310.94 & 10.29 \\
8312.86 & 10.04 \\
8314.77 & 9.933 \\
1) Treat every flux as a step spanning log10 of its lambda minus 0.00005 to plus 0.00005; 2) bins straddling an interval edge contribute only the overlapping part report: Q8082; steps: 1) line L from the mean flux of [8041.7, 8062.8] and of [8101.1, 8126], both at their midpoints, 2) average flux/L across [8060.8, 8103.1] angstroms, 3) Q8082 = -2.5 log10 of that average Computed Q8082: 0.05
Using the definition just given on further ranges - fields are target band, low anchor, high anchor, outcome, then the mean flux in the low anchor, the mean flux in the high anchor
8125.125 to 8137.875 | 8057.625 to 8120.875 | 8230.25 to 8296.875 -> -0.114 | 11.1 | 11.2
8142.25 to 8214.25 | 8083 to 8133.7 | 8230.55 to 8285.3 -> -0.035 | 11.5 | 11.2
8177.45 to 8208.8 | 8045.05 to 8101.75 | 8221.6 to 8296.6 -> -0.055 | 11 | 11.2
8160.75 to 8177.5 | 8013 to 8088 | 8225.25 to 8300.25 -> -0.045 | 11.2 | 11.2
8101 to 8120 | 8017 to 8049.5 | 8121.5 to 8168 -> 0.036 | 11.4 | 11.9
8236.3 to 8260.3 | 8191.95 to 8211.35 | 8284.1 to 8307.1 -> 0.035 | 11.4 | 11.1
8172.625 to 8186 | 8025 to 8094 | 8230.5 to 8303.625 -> -0.091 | 11.2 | 11.2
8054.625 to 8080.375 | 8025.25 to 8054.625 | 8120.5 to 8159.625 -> 0.056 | 11.4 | 12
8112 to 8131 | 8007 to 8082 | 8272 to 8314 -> -0.084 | 11.2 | 11.1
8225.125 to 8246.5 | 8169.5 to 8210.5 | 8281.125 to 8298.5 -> 0.061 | 11.8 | 11.3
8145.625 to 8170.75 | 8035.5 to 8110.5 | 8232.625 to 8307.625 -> -0.056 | 11.1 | 11.2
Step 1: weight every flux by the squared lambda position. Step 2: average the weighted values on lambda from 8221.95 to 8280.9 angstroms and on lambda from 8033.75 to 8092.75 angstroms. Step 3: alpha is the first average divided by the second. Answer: 1.1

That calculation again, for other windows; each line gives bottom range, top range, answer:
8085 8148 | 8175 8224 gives 1.04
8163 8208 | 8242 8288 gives 0.98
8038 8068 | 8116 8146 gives 1.09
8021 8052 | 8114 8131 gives 1.09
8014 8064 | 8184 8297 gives 1.06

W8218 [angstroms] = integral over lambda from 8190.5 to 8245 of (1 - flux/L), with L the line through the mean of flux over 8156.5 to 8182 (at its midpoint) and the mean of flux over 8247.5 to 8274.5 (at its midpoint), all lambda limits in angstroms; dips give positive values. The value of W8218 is 1.1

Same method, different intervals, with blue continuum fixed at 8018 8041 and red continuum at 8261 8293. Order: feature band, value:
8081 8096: 0.35 angstroms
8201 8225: -0.23 angstroms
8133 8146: -0.45 angstroms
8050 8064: 0.33 angstroms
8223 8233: 0.21 angstroms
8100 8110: 0.43 angstroms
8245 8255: 0.72 angstroms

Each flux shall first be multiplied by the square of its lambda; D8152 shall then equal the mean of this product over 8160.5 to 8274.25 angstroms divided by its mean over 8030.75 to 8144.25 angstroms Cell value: 1.04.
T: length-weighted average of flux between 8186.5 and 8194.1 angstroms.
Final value 11.7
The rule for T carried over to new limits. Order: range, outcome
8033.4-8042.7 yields 11.7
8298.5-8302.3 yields 11.1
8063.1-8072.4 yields 11.1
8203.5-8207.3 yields 11.2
